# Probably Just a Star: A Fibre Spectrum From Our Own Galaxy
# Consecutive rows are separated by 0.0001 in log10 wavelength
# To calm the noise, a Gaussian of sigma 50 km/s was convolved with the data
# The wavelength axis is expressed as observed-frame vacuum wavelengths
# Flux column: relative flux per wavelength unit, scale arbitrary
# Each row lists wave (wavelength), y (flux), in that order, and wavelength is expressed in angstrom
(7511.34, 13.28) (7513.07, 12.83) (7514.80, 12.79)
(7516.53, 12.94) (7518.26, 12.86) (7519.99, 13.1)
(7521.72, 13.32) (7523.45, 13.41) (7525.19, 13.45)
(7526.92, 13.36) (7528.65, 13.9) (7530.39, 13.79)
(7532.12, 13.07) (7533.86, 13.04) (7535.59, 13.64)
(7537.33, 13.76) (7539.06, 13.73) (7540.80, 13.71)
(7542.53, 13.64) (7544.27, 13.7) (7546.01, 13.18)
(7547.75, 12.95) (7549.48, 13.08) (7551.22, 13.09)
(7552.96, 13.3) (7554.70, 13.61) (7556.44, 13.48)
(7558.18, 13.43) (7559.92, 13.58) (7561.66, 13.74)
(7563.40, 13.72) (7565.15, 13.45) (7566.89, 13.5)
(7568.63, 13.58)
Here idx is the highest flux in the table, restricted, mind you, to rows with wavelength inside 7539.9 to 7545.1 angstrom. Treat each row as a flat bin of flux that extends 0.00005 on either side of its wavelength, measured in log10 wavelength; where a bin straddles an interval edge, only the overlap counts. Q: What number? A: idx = 13.71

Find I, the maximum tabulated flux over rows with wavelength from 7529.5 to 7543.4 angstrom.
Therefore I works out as 13.79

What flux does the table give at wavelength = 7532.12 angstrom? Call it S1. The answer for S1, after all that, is 13.07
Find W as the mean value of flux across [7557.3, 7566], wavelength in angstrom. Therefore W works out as 13.6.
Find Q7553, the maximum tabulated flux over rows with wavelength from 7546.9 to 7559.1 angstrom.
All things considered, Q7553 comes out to 13.61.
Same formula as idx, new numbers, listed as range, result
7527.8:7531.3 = 13.9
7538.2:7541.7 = 13.73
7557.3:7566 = 13.74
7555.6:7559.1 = 13.48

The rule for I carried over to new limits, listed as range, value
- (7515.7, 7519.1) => 12.94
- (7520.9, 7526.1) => 13.45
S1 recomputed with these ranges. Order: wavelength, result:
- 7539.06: 13.73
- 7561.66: 13.74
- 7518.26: 12.86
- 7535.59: 13.64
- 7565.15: 13.45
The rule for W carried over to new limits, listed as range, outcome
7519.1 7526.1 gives 13.3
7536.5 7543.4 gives 13.7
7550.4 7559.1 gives 13.4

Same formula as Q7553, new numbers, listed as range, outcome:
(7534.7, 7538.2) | 13.76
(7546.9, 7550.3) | 13.08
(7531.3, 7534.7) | 13.07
